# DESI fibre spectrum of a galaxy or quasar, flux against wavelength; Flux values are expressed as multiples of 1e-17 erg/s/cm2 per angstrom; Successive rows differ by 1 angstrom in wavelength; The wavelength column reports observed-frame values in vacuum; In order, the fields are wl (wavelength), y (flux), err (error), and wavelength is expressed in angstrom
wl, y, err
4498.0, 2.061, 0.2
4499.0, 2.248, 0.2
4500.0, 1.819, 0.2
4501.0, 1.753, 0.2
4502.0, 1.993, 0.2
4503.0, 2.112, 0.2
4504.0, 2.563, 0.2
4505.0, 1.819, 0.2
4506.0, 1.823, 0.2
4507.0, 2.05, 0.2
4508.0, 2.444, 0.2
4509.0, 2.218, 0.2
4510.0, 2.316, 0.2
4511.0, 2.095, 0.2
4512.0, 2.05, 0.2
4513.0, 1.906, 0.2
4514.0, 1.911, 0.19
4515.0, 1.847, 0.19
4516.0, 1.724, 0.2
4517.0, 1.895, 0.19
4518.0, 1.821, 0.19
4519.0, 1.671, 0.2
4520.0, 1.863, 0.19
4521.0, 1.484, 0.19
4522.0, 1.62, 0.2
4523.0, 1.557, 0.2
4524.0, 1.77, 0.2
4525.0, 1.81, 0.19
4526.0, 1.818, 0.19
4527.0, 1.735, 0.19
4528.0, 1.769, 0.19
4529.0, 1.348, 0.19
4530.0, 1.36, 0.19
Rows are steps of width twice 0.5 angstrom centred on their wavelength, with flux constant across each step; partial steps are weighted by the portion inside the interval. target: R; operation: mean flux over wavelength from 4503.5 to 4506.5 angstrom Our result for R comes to 2.07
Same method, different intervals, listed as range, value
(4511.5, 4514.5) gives 1.96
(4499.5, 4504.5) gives 2.05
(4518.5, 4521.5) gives 1.67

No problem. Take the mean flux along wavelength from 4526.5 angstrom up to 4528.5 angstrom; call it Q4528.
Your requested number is 1.75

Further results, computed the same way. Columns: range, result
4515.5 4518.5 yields 1.81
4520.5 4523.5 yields 1.55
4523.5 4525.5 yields 1.79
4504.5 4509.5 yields 2.07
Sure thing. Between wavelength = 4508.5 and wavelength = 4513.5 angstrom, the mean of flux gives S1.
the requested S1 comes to 2.12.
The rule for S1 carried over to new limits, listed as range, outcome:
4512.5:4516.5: 1.85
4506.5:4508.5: 2.25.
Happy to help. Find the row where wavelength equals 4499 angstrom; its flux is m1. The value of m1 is 2.248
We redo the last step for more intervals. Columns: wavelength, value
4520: 1.863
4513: 1.906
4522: 1.62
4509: 2.218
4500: 1.819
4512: 2.05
